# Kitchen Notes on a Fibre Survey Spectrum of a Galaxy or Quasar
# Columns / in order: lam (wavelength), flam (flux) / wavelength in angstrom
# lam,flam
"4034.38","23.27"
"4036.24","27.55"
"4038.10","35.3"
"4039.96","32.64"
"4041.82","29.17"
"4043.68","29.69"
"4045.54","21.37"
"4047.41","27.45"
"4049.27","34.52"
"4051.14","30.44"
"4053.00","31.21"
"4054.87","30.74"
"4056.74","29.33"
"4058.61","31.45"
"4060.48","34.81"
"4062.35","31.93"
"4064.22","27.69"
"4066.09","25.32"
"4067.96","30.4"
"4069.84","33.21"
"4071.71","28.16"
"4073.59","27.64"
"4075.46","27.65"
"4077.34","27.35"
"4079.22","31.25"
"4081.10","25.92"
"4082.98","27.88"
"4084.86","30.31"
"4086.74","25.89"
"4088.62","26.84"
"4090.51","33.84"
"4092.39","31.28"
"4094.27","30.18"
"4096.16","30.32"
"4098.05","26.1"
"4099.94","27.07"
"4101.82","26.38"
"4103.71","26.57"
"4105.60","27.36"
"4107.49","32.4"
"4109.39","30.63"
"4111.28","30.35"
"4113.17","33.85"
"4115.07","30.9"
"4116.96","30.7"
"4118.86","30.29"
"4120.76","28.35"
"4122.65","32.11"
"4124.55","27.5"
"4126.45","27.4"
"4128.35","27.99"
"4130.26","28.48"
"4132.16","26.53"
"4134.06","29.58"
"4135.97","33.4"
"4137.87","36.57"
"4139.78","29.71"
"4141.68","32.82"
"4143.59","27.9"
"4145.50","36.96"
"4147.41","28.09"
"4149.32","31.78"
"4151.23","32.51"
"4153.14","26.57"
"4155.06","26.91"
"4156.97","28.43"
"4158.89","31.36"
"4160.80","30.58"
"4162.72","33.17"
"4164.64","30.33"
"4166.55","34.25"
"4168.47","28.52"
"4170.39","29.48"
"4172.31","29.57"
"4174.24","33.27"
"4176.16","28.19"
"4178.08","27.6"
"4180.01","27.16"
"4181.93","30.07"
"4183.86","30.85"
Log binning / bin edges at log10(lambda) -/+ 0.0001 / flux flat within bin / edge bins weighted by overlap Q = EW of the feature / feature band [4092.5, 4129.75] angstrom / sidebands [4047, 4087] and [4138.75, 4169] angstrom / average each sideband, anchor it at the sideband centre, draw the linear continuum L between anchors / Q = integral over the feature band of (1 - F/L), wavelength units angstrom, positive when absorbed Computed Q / 1.0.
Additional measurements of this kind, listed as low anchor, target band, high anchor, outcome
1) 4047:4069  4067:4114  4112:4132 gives 1.45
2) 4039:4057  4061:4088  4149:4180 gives 0.97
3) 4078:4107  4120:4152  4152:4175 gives -0.97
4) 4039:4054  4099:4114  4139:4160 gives 0.35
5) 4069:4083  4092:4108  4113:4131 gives 0.38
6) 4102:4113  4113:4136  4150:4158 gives -0.19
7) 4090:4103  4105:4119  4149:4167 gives -0.70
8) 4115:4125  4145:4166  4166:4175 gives 0.02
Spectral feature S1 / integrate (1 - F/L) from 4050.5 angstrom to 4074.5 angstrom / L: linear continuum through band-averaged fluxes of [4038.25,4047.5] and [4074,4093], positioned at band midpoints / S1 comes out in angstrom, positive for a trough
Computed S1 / -1.20 angstrom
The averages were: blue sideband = 28.7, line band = 30.2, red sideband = 28.8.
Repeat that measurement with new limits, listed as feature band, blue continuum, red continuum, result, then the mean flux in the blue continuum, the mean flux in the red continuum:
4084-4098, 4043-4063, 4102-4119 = 0.3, 30.2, 30.2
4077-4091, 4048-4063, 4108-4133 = 1.0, 31.7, 29.7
